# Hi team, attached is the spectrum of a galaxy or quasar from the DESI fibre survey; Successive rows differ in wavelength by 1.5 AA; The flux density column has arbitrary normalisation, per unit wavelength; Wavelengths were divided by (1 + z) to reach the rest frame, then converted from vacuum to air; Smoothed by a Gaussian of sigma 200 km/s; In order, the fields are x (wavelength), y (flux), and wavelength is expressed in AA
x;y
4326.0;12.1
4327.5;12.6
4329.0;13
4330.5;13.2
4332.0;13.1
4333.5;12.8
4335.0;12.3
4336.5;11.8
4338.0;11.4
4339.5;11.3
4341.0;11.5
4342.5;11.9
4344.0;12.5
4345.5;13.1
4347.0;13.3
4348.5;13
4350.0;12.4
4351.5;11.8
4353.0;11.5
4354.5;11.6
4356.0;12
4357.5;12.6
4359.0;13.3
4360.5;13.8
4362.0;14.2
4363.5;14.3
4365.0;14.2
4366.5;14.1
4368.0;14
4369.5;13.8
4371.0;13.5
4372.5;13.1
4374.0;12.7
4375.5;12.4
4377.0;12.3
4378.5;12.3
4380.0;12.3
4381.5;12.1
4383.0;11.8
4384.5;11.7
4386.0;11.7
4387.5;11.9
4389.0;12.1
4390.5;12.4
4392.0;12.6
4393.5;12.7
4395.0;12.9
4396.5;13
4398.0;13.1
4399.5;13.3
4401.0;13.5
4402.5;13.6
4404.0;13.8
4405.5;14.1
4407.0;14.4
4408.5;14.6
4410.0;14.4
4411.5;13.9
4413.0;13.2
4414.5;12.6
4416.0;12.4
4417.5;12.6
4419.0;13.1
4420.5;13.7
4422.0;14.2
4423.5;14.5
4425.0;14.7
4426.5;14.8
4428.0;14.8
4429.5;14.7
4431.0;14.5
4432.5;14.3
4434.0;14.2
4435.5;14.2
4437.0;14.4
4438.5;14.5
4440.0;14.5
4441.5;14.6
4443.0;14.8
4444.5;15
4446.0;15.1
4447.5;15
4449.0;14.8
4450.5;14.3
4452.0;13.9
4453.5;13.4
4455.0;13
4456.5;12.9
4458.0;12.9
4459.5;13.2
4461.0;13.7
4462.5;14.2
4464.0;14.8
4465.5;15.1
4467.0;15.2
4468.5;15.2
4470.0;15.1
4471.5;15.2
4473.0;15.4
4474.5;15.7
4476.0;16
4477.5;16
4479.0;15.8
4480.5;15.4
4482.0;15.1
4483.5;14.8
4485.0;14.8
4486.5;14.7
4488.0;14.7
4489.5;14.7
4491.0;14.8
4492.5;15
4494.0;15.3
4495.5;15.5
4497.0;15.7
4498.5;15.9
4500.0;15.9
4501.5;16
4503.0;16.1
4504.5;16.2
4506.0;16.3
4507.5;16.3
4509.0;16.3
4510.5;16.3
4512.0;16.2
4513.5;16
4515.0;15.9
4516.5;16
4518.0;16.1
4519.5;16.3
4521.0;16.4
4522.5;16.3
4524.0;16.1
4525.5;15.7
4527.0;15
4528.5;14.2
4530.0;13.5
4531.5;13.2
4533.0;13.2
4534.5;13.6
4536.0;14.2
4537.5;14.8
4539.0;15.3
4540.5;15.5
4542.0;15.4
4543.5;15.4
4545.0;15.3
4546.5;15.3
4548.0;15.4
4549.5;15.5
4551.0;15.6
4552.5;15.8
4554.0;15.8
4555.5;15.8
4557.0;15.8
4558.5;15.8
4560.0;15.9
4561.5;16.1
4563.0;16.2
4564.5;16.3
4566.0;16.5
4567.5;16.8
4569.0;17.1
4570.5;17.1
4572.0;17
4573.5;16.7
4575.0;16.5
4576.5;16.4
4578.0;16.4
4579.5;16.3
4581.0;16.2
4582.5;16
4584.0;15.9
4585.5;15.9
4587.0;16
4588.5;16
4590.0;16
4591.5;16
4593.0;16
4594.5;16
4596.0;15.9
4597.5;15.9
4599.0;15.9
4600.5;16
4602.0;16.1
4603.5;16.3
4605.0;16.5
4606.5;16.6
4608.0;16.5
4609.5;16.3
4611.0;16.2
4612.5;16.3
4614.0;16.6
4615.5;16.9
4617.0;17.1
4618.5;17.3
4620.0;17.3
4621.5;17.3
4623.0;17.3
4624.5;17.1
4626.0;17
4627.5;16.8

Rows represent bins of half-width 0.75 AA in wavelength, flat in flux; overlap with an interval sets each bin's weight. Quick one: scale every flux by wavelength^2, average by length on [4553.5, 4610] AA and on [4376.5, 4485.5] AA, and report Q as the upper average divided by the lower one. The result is 1.24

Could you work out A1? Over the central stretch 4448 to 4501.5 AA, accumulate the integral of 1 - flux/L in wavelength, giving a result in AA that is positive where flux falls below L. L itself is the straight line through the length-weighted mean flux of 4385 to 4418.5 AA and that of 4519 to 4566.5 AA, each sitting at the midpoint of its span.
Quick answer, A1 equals -2.1 AA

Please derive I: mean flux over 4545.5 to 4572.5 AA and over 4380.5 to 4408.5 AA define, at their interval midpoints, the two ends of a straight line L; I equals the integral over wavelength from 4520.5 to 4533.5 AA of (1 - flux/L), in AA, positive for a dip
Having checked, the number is 0.5 AA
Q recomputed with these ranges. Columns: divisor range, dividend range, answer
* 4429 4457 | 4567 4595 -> 1.21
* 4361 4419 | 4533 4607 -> 1.32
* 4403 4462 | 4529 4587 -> 1.18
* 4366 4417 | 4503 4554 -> 1.26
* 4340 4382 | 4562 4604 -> 1.40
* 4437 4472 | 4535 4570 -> 1.14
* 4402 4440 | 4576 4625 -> 1.26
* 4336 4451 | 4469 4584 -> 1.25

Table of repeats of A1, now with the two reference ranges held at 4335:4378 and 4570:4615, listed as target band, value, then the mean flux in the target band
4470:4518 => -2.7 AA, 15.6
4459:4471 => -0.2 AA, 14.6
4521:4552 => 0.9 AA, 15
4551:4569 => -0.4 AA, 16.1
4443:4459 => 0.1 AA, 14.1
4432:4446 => -0.6 AA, 14.5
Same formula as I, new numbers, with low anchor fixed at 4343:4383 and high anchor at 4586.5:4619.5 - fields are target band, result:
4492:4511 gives -1.34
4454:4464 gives 0.58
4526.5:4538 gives 1.04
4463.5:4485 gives -1.27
